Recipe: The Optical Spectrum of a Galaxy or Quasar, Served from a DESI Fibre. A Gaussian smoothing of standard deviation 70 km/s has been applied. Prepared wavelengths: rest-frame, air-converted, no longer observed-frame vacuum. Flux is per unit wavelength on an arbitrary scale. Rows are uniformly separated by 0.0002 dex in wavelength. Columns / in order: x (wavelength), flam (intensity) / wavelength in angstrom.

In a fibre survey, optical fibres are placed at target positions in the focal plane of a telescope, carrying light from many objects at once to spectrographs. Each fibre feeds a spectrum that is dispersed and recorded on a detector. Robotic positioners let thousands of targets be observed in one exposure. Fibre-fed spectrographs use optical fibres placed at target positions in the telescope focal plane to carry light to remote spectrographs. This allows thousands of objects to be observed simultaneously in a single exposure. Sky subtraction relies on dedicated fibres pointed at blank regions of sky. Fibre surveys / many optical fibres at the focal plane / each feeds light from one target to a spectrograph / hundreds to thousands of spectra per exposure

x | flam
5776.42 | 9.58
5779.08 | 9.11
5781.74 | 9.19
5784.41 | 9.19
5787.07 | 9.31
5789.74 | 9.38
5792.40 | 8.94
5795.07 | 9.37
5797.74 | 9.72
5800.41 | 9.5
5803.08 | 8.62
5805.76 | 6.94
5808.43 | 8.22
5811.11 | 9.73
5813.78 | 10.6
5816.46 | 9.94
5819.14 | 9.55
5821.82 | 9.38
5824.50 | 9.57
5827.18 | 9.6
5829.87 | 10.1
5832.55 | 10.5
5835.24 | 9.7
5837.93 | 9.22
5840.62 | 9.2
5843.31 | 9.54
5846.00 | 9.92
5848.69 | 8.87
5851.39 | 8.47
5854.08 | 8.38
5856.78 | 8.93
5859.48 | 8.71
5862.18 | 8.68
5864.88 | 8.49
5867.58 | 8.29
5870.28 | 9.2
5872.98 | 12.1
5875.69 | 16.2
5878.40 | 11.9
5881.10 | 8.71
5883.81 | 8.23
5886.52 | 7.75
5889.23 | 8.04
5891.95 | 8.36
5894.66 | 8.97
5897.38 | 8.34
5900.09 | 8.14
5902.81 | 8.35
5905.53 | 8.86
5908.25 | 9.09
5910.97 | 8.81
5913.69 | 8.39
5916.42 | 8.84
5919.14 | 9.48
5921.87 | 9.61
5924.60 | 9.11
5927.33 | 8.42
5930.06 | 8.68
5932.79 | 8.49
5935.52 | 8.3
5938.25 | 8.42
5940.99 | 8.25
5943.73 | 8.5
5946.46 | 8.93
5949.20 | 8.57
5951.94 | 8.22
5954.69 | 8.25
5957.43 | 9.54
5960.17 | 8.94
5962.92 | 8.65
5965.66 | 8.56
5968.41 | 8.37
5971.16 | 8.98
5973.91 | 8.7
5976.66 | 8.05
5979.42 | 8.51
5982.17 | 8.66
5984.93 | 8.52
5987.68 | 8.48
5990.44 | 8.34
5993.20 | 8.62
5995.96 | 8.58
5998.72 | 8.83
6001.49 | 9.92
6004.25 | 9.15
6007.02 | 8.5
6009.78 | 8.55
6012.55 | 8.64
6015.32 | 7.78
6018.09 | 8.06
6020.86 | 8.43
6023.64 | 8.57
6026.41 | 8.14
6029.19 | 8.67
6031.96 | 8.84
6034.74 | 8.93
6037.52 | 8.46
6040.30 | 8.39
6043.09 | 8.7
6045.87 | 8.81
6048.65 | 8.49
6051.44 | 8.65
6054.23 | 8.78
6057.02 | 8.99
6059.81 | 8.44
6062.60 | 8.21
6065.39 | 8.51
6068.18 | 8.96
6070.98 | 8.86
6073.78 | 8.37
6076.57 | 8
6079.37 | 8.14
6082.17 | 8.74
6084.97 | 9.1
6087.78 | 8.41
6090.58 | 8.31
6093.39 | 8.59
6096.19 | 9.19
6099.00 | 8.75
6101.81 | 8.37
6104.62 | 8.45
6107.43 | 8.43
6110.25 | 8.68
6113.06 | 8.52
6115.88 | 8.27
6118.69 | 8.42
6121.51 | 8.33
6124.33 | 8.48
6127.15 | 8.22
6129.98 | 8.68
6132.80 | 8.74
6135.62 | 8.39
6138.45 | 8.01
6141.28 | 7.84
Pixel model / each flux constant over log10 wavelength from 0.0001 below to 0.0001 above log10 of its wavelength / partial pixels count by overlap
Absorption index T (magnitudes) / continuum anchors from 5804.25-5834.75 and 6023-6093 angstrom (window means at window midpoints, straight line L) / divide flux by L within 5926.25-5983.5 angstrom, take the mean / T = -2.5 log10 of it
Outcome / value 0.05 mag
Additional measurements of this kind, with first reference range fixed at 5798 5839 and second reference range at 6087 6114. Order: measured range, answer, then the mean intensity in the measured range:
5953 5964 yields 0.02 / 8.83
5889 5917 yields 0.07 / 8.57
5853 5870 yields 0.08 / 8.62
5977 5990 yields 0.05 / 8.49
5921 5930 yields 0.02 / 8.96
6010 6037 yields 0.04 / 8.46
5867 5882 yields -0.22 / 11.3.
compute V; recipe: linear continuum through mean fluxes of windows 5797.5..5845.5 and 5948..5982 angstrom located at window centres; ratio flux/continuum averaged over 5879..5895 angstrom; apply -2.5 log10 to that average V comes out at 0.072 mag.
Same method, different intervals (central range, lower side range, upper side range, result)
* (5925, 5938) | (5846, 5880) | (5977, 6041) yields 0.09 mag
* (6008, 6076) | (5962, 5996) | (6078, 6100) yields 0.01 mag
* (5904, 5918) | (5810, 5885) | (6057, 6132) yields 0.07 mag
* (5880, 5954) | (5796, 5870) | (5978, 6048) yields 0.04 mag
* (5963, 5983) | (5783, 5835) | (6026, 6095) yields 0.04 mag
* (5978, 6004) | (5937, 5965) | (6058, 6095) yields -0.02 mag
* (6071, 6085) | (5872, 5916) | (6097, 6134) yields 0.02 mag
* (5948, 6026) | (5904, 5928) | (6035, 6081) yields 0.02 mag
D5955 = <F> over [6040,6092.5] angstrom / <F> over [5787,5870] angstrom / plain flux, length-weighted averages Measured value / 0.93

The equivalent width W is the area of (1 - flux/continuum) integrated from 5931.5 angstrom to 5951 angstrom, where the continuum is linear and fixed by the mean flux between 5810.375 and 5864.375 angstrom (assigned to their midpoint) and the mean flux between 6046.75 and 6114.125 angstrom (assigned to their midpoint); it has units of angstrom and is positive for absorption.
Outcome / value 1.2 angstrom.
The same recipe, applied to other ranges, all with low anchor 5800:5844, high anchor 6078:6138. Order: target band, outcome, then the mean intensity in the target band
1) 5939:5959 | 0.9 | 8.61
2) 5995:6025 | 0.6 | 8.64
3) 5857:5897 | -1.1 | 9.5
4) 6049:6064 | 0.1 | 8.6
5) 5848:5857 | 0.7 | 8.61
